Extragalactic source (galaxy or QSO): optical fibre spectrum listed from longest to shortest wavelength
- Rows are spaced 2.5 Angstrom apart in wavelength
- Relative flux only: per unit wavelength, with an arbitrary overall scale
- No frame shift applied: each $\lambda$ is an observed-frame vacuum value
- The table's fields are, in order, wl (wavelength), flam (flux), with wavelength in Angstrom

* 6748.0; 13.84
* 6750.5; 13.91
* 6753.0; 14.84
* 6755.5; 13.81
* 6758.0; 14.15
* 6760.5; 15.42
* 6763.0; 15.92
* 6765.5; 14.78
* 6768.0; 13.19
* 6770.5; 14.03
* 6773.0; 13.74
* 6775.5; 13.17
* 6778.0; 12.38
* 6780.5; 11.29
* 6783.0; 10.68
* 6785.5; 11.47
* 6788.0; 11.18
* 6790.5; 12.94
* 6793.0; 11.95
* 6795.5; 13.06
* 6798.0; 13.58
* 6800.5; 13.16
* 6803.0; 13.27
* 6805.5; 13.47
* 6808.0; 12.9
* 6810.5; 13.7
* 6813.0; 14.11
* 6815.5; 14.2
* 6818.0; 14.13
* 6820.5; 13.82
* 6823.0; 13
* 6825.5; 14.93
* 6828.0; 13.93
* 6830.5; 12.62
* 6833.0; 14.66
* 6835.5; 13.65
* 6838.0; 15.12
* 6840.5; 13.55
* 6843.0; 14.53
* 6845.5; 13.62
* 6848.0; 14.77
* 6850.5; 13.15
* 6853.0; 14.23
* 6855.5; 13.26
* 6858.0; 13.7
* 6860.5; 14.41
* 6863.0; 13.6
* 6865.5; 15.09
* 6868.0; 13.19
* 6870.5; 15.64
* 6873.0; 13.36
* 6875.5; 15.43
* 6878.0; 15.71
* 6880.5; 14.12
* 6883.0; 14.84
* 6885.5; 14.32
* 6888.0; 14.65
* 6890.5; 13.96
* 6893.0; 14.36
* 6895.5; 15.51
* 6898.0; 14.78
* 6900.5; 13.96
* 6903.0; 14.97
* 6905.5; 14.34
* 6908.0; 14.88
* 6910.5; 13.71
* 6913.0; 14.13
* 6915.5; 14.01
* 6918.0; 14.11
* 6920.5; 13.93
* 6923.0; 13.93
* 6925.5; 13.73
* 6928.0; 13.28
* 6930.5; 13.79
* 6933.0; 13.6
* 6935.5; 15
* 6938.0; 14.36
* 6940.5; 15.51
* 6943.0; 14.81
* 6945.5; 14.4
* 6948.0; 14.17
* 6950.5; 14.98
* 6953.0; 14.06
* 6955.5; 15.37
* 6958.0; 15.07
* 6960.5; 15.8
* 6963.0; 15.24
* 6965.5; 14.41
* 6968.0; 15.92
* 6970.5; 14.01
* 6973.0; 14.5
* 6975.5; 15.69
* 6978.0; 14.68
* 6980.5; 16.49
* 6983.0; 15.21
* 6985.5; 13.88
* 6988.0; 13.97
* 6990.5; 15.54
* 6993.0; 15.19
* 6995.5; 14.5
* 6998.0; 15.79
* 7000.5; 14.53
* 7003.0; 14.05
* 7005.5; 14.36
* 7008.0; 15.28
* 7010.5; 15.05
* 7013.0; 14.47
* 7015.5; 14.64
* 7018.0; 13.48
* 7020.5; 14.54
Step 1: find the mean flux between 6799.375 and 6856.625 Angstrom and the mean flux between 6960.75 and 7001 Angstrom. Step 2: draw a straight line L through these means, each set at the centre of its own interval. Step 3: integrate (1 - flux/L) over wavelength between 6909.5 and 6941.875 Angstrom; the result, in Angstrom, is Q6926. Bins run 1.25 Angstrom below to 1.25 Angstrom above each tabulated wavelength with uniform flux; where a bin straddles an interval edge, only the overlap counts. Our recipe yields 1.08 Angstrom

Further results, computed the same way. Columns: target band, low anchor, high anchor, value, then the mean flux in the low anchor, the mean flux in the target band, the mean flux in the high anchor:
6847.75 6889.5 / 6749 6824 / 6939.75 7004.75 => -0.8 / 13.4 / 14.3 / 14.9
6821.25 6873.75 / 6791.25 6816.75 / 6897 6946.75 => -1.3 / 13.3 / 14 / 14.3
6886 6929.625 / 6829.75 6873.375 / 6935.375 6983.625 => 0.8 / 14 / 14.2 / 15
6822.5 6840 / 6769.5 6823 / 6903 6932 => -1.0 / 13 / 14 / 14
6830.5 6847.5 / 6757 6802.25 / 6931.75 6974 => -0.5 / 13.1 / 14.1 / 14.8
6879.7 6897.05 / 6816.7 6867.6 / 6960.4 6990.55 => -0.3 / 14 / 14.6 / 15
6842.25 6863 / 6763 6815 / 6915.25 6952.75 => -0.6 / 13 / 13.9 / 14.2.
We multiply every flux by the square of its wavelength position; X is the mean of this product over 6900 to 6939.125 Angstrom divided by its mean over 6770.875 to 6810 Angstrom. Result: 1.16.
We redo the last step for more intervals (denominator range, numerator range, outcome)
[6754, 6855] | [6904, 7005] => 1.13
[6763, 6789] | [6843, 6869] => 1.12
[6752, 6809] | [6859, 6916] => 1.13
